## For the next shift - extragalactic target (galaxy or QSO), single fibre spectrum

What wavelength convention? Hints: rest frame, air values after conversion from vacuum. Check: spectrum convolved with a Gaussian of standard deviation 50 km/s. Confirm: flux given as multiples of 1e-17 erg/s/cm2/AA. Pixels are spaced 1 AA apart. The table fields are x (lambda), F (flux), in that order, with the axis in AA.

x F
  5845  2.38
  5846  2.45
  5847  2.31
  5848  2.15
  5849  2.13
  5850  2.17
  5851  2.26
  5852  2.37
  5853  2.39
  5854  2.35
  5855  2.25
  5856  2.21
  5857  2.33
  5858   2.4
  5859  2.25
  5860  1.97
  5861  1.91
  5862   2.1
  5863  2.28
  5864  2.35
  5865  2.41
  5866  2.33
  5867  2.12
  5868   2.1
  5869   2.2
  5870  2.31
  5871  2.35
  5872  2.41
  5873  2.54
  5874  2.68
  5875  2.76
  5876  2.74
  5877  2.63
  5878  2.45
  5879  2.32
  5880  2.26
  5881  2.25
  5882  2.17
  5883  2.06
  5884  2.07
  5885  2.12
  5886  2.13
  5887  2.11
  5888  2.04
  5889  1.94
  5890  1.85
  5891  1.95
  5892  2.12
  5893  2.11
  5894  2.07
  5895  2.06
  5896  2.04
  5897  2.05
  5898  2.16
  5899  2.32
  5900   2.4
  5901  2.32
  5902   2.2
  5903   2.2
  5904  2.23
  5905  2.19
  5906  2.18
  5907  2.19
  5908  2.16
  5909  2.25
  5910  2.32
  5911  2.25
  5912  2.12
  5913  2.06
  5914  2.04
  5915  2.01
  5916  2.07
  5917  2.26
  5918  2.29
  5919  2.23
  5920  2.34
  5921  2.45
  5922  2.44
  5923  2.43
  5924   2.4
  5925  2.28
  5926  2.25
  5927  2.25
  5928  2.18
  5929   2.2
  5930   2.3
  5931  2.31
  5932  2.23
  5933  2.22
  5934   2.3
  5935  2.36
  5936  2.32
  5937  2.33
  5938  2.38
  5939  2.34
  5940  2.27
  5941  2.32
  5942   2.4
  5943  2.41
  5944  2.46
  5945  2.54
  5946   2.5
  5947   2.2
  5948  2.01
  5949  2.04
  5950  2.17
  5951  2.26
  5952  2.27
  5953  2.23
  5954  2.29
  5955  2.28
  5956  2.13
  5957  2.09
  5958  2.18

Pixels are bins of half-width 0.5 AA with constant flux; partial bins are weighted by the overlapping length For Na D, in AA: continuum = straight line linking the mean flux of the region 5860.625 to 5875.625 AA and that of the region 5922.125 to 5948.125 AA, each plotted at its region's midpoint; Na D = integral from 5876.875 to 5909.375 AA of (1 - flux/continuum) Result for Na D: 2.3 AA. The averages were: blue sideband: 2.33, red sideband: 2.32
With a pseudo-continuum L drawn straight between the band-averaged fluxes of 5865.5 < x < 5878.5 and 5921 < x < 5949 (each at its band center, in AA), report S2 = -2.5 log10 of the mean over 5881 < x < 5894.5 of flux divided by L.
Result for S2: 0.17 mag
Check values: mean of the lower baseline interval 2.43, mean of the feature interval 2.06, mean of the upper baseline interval 2.32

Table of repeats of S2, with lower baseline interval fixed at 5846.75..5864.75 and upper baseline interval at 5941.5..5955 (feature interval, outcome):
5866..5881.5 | -0.08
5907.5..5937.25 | 0.01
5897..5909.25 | 0.02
